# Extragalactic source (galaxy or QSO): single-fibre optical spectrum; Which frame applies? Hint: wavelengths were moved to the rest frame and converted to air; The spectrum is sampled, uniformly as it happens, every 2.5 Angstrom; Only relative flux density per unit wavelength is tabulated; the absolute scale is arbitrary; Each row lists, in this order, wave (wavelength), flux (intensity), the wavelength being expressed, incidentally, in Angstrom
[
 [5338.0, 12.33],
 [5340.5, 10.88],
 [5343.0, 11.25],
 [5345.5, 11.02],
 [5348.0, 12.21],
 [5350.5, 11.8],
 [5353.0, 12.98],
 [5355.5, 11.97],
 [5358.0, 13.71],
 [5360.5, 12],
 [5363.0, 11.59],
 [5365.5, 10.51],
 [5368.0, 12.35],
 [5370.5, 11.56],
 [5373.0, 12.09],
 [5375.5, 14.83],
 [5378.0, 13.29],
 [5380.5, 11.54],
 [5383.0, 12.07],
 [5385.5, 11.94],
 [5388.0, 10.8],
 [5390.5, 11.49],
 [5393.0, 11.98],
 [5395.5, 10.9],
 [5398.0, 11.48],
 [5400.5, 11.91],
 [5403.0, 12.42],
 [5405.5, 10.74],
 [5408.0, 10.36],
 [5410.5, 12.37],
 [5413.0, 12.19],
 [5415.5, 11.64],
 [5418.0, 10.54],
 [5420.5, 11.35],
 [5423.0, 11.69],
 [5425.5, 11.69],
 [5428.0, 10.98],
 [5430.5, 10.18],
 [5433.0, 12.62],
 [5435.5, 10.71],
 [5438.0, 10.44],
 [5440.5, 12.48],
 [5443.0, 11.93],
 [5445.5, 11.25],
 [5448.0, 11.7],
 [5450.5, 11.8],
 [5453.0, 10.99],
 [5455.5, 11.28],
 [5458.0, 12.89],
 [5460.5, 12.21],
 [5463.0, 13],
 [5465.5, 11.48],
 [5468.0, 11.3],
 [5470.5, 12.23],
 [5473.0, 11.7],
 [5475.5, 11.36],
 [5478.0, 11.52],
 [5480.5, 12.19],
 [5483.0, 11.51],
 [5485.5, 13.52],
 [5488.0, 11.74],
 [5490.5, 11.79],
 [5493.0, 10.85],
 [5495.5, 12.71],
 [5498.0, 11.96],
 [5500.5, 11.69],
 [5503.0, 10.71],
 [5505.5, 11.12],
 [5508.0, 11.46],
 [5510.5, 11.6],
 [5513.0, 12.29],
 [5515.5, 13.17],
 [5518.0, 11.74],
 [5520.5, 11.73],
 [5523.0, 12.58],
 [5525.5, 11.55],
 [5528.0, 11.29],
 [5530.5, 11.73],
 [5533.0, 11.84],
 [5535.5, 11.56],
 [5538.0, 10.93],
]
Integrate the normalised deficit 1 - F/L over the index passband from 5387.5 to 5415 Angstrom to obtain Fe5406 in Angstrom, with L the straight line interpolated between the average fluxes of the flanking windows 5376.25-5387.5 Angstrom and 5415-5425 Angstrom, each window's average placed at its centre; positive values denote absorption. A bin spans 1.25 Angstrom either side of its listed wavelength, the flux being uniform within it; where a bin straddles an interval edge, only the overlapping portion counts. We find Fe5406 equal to 0.5 Angstrom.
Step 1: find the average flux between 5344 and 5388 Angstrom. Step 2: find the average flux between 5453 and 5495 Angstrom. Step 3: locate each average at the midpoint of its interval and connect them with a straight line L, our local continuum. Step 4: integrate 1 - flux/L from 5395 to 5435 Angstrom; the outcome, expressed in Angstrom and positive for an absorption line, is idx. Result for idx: 2.00 Angstrom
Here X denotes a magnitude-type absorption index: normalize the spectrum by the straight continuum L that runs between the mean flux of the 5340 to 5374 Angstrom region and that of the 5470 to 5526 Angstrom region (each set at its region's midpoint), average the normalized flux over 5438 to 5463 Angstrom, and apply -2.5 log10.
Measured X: 0.003 mag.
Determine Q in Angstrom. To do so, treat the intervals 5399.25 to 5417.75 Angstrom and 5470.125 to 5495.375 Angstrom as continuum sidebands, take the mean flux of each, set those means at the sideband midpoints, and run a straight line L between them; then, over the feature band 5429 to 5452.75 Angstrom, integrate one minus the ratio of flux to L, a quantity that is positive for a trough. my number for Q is 0.58 Angstrom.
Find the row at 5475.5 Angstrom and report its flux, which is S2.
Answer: 11.36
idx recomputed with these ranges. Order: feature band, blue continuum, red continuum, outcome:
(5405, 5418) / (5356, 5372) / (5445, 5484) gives 0.5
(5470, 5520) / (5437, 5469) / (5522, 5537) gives -0.4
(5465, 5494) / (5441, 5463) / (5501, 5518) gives 0.0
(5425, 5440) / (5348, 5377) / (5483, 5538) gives 1.2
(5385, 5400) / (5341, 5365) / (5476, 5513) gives 0.6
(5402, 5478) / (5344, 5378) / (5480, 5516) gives 2.7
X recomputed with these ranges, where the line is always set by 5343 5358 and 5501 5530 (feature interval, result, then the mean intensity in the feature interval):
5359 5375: 0.02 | 11.9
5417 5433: 0.07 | 11.2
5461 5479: 0.00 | 11.8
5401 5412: 0.04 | 11.5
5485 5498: -0.02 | 12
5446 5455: 0.04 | 11.5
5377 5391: 0.01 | 11.8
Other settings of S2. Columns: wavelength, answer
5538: 10.93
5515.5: 13.17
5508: 11.46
